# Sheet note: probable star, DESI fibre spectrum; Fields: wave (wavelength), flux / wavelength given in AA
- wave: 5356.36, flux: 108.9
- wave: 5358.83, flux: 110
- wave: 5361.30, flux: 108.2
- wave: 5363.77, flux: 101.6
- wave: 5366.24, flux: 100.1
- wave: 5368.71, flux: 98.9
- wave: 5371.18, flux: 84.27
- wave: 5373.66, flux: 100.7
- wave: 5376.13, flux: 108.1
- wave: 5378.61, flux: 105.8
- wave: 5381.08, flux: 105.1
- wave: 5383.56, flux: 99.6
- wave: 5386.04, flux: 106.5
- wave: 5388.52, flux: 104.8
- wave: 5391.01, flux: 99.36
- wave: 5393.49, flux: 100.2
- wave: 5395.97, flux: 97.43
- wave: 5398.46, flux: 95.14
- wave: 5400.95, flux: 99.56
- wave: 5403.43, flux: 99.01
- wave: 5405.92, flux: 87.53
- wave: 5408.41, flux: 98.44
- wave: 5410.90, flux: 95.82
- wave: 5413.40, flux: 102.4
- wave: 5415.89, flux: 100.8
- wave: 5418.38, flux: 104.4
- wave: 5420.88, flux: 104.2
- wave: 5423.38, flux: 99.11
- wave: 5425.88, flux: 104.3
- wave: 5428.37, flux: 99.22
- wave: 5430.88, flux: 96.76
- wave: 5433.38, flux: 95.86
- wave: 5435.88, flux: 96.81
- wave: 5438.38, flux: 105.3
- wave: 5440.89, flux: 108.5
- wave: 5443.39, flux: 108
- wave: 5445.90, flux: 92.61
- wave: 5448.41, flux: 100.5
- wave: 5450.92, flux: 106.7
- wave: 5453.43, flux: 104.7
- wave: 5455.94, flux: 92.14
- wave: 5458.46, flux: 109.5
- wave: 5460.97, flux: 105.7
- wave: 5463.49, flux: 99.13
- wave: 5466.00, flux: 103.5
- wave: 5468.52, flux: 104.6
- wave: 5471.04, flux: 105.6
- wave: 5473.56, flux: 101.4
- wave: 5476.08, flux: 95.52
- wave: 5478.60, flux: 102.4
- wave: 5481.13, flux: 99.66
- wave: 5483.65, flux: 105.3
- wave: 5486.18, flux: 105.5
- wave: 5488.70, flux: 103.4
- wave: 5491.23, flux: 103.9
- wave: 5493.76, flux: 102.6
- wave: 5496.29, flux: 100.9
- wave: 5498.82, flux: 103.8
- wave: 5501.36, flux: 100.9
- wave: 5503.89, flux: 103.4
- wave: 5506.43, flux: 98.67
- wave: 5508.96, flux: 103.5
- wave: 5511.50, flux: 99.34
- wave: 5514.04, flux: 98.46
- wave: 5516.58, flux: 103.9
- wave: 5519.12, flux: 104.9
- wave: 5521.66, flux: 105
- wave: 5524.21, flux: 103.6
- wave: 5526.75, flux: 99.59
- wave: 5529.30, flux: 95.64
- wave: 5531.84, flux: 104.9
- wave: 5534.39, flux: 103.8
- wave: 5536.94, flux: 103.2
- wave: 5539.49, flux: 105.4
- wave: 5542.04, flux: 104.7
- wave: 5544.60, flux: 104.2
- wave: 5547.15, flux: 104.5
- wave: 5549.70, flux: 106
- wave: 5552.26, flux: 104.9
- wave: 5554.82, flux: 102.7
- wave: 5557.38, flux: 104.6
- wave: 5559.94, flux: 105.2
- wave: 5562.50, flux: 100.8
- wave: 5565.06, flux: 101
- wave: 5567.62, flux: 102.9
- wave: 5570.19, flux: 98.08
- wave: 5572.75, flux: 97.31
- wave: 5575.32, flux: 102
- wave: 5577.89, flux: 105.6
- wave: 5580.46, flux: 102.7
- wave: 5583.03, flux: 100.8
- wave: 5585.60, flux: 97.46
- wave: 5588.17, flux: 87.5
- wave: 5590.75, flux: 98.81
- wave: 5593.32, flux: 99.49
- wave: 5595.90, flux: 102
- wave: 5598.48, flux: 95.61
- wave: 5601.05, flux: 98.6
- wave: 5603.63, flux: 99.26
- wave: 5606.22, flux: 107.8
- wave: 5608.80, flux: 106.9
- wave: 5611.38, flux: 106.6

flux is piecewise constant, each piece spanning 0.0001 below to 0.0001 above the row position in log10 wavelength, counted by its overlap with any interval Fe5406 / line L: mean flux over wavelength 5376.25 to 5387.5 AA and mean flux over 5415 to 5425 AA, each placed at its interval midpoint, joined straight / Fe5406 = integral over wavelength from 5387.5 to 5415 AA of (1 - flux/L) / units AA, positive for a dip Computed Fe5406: 1.41 AA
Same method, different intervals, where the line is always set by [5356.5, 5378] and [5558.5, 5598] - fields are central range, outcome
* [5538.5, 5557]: -0.8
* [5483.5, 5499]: -0.4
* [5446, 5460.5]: -0.1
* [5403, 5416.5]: 0.6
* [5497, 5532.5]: -0.4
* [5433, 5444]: -0.2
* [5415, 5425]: -0.1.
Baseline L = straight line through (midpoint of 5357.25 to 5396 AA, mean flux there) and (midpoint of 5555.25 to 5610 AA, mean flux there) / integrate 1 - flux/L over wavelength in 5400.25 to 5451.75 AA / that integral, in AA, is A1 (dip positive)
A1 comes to 0.8 AA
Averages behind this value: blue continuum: 102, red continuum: 101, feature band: 100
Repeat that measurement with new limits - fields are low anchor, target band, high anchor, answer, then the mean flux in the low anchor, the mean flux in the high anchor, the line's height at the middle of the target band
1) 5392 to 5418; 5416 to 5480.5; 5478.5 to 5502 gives -0.9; 97.9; 103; 100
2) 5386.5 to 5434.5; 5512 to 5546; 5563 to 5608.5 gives -1.0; 99.3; 100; 99.8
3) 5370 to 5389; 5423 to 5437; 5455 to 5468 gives 0.5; 102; 102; 102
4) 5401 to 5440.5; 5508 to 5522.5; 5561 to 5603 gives -0.4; 99.5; 99.5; 99.5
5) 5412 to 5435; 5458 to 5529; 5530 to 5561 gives 0.2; 101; 104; 103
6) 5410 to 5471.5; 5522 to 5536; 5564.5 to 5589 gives -0.2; 102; 99.7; 100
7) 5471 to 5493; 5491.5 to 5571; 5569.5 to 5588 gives -1.2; 102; 99.9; 101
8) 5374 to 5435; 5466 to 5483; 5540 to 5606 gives -0.2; 100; 101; 101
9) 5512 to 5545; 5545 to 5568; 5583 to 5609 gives -0.6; 103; 99.1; 101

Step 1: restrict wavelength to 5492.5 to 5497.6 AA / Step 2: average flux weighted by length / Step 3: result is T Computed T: 102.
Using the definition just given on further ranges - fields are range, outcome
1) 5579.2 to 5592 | 97.4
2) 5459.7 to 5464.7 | 102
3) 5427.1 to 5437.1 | 97.2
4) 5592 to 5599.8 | 99.1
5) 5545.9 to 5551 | 105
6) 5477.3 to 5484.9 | 102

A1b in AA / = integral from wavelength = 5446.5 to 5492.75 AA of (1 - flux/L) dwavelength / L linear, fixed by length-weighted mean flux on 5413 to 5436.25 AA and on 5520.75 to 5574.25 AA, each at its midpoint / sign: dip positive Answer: -0.6 AA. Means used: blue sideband 100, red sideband 103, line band 103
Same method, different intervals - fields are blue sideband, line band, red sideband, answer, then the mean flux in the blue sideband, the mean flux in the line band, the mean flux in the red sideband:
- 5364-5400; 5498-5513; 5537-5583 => 0.11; 100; 101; 103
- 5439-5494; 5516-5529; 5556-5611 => -0.12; 103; 103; 101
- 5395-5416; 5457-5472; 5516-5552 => -0.66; 97.1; 104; 104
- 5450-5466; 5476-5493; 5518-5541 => 0.04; 103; 103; 103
